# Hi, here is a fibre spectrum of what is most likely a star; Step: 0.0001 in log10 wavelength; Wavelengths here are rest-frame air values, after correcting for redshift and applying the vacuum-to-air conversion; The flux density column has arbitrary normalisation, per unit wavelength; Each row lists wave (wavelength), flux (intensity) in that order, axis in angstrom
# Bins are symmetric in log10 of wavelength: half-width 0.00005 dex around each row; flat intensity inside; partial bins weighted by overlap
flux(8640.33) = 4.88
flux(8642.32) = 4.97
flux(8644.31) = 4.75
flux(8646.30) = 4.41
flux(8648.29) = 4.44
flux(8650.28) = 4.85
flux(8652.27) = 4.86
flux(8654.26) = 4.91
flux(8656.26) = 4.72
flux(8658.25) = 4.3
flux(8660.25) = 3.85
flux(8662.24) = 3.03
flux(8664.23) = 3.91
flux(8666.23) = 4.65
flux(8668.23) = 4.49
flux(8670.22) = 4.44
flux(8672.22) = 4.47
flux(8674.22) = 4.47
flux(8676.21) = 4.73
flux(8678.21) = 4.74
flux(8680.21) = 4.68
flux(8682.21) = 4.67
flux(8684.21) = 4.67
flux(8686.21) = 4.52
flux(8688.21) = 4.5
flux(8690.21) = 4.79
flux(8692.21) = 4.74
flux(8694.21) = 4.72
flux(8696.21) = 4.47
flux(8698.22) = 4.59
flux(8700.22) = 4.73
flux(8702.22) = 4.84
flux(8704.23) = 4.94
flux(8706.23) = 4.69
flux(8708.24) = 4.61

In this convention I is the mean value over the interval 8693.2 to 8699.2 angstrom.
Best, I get 4.59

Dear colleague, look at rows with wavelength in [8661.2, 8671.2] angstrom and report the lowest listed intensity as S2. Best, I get 3.03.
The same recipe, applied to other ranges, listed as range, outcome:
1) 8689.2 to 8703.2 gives 4.47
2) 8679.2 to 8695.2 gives 4.5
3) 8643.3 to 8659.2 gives 4.3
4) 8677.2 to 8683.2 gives 4.67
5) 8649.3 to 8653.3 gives 4.85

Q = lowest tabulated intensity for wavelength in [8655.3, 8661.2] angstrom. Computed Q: 3.85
